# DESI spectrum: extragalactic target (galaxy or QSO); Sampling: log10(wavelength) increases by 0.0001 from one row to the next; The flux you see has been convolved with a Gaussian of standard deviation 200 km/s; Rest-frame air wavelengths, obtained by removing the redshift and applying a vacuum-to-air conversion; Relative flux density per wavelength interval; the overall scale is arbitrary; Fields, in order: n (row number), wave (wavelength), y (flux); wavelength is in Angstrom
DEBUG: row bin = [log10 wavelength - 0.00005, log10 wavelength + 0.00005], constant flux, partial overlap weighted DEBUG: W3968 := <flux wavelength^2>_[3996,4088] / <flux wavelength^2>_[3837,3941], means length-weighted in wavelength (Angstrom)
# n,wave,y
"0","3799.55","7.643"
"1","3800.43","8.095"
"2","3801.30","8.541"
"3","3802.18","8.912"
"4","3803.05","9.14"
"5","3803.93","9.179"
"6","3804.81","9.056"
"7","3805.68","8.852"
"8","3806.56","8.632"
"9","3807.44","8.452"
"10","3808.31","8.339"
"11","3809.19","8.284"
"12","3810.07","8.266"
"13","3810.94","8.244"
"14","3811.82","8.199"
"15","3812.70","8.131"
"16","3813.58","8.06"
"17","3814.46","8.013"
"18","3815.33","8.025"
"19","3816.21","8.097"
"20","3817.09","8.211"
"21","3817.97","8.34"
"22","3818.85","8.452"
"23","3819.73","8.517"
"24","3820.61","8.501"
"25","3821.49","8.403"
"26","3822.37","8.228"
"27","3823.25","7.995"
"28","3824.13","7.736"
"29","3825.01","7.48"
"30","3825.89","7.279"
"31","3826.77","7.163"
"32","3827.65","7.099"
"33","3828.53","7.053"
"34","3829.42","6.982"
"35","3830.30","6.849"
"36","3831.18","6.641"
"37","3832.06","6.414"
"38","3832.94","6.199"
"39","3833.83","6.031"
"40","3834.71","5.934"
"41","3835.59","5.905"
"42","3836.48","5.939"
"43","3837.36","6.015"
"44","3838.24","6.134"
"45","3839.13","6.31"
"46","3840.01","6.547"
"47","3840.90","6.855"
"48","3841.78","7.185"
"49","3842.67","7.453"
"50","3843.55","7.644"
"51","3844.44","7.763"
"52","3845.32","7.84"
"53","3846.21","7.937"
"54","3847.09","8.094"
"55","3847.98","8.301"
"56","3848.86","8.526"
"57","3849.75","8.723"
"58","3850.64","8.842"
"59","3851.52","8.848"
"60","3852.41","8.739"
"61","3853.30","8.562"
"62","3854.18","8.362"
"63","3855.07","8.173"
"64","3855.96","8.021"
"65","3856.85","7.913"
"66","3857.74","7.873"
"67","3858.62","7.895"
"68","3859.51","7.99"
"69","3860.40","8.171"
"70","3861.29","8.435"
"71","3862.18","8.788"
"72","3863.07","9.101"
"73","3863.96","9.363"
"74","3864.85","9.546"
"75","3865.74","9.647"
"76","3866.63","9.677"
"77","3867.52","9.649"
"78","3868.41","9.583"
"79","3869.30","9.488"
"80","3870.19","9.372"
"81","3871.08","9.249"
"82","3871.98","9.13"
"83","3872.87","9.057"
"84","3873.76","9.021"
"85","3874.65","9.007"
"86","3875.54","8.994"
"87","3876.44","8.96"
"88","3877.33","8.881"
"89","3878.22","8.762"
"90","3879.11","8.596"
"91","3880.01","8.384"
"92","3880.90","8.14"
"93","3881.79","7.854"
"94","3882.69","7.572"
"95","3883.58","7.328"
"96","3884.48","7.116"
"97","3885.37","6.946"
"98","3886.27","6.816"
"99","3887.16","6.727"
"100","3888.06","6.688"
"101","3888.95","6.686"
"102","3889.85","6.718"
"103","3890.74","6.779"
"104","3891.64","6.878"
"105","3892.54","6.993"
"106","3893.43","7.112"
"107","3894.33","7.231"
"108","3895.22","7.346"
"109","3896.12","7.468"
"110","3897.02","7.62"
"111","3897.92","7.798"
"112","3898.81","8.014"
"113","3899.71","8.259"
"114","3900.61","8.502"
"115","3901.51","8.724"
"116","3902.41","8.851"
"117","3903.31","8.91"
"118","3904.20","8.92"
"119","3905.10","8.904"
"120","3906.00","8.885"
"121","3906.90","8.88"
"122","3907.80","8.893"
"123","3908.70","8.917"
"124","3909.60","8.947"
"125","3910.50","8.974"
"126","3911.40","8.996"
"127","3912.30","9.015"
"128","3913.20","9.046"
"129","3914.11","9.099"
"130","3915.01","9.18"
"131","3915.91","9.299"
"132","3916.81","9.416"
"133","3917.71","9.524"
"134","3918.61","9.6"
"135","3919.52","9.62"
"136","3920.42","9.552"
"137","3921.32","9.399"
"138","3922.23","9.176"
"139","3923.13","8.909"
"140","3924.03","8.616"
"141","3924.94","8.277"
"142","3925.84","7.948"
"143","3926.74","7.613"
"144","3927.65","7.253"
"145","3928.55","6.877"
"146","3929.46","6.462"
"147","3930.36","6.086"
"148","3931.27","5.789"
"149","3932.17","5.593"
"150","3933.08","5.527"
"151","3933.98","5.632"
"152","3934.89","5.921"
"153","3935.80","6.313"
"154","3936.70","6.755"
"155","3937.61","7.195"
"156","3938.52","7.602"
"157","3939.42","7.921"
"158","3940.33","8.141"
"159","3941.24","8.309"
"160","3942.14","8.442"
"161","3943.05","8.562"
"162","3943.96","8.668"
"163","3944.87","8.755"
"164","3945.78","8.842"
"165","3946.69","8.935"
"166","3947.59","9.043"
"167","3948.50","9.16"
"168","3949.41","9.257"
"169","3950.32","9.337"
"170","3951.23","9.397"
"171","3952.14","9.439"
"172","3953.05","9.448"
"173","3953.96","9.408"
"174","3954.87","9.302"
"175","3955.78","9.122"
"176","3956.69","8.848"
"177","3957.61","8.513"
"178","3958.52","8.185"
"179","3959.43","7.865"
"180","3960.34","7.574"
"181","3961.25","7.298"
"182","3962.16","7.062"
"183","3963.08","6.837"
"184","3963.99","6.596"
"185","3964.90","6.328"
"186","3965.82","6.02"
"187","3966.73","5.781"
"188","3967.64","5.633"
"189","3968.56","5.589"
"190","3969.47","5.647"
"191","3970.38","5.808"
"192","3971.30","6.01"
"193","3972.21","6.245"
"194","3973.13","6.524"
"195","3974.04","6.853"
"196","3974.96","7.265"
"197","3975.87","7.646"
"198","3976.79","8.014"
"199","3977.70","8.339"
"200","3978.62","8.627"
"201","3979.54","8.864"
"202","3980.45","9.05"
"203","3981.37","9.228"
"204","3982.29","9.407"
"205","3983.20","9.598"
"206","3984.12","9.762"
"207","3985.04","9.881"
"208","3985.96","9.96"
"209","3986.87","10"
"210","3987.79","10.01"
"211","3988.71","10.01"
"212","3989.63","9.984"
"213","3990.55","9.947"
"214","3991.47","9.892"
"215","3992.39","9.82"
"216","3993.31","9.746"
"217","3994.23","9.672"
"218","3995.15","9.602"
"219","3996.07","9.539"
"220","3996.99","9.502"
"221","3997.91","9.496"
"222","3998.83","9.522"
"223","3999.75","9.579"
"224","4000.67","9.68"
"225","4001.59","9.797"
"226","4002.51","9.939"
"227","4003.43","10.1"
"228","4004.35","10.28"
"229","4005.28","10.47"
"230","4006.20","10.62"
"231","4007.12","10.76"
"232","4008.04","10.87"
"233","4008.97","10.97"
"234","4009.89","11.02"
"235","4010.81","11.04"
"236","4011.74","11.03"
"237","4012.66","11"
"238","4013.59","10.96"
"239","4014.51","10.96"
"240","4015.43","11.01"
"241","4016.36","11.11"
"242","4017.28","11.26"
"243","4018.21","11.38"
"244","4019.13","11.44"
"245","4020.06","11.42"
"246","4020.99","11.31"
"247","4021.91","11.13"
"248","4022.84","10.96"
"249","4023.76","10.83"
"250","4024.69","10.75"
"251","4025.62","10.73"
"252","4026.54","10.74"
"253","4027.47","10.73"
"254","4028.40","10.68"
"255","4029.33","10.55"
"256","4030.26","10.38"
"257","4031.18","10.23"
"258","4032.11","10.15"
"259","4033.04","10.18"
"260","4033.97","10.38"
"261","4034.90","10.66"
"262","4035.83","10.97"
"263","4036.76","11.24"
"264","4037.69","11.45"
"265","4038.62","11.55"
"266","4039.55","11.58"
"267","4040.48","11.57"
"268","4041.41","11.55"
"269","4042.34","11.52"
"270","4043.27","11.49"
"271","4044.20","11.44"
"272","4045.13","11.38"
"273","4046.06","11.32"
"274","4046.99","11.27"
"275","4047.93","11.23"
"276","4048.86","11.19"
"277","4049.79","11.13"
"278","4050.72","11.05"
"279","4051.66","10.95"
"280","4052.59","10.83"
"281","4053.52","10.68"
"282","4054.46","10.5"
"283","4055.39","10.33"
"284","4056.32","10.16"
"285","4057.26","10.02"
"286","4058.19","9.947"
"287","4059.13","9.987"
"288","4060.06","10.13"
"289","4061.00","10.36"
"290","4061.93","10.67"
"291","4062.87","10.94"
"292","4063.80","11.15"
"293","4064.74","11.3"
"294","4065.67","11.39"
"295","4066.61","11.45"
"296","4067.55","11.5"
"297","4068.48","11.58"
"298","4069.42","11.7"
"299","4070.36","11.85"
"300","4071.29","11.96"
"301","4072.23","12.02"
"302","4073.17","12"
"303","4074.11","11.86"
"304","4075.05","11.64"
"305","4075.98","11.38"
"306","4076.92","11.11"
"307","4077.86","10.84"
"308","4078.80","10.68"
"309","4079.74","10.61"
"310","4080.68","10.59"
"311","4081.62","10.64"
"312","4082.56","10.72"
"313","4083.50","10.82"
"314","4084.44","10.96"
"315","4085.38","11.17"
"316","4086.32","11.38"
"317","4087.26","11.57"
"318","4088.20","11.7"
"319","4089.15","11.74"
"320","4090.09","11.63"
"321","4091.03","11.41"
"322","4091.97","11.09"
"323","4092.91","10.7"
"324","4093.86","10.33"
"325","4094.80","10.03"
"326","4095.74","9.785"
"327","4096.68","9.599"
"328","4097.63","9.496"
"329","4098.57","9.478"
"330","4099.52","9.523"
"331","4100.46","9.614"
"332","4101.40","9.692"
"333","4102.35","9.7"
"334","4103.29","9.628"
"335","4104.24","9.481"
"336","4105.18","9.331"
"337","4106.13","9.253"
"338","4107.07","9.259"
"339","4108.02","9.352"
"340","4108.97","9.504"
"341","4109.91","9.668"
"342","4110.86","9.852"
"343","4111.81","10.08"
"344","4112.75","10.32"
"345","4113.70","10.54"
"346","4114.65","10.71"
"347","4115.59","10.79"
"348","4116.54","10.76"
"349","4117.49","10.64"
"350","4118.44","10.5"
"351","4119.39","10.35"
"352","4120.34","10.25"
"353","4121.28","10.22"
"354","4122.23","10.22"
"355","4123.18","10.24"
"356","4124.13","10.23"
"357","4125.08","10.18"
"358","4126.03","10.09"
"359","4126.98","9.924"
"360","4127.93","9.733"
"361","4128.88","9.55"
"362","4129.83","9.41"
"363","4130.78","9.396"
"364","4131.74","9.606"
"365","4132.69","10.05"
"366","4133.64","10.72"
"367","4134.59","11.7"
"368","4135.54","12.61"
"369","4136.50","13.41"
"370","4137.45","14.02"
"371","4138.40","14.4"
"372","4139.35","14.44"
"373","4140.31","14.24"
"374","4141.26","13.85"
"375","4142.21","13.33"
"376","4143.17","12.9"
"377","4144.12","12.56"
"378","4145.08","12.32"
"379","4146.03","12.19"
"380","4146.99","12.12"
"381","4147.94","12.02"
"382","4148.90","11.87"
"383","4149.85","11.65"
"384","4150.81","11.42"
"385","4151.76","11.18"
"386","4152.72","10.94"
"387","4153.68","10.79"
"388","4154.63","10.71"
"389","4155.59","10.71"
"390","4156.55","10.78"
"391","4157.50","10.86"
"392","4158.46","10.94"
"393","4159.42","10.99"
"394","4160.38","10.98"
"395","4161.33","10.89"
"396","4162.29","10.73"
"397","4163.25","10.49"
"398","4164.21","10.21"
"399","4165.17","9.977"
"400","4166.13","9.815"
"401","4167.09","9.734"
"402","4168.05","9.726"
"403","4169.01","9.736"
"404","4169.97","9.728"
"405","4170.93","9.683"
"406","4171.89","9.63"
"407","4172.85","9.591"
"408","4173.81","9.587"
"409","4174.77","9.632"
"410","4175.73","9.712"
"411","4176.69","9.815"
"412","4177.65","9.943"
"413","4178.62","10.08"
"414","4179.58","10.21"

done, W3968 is 1.45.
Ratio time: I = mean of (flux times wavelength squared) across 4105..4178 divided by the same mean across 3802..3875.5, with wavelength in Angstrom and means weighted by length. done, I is 1.6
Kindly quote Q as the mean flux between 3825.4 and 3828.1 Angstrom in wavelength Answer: 7.2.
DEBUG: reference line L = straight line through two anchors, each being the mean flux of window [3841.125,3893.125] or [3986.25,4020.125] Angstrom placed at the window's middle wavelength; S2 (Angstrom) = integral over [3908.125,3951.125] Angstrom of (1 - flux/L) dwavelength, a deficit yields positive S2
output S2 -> 4.6 Angstrom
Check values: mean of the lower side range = 8.25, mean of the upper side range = 10.4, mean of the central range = 8.21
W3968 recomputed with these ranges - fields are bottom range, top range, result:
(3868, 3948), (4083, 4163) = 1.49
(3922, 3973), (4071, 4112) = 1.49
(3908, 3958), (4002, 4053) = 1.38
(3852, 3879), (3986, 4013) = 1.23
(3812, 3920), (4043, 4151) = 1.52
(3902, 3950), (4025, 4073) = 1.41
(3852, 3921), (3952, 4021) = 1.13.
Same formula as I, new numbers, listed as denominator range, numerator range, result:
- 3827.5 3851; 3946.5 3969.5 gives 1.19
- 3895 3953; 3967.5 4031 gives 1.21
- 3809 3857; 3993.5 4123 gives 1.57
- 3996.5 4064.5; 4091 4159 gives 1.05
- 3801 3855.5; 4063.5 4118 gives 1.56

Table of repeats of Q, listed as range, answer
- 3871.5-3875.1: 9.05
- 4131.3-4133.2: 9.87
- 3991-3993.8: 9.81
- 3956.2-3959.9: 8.35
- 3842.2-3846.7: 7.73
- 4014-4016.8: 11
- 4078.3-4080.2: 10.6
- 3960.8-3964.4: 6.95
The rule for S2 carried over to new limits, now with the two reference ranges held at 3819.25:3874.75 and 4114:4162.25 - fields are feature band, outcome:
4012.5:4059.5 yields -3.80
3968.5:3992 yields 2.59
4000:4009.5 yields -0.56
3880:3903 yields 2.69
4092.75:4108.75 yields 1.79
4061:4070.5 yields -0.76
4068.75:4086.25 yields -1.11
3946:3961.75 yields 0.59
